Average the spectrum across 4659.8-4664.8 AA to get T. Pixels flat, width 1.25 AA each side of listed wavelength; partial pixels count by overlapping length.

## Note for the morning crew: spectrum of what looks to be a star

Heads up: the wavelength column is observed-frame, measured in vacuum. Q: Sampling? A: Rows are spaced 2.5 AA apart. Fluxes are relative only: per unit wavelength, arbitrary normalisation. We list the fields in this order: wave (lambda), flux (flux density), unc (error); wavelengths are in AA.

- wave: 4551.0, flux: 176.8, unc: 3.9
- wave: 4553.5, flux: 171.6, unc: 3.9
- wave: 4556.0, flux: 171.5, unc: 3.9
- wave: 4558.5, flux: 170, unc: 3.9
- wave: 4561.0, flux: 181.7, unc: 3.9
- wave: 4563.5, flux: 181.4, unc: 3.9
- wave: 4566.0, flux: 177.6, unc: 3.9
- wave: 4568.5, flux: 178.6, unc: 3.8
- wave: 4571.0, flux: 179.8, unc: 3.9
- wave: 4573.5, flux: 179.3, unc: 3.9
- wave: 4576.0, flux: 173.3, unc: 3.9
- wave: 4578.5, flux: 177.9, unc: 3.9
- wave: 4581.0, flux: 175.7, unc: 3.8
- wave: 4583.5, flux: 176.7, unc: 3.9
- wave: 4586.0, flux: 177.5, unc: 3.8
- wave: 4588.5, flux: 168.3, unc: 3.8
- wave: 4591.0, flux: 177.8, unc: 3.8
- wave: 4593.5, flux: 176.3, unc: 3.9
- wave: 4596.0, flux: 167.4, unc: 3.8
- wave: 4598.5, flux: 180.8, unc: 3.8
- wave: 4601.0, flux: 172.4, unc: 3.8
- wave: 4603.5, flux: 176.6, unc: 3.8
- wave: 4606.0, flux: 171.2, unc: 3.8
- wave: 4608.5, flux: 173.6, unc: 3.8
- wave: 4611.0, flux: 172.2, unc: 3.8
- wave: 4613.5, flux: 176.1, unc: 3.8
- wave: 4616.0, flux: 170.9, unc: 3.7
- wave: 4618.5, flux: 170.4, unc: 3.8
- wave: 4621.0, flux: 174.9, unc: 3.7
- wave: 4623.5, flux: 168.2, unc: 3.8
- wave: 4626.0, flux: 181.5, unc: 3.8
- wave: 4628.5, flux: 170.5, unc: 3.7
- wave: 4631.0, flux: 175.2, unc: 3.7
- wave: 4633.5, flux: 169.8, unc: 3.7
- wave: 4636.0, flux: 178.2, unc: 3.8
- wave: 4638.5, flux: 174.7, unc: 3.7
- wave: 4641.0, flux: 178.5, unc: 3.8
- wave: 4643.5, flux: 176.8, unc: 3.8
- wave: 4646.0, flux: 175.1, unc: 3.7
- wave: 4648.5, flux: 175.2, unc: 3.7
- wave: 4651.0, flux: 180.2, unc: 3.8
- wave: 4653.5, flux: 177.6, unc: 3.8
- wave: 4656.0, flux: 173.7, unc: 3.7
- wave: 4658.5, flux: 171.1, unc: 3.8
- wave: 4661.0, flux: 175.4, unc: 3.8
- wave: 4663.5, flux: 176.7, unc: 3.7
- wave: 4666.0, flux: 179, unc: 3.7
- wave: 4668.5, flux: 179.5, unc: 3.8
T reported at 176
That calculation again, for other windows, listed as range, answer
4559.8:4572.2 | 180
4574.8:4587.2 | 176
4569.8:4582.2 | 177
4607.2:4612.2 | 173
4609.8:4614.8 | 174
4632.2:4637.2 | 174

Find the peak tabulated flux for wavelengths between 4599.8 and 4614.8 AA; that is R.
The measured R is 176.6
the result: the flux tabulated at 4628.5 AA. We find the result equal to 170.5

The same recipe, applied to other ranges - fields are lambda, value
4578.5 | 177.9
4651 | 180.2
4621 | 174.9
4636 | 178.2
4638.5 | 174.7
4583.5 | 176.7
